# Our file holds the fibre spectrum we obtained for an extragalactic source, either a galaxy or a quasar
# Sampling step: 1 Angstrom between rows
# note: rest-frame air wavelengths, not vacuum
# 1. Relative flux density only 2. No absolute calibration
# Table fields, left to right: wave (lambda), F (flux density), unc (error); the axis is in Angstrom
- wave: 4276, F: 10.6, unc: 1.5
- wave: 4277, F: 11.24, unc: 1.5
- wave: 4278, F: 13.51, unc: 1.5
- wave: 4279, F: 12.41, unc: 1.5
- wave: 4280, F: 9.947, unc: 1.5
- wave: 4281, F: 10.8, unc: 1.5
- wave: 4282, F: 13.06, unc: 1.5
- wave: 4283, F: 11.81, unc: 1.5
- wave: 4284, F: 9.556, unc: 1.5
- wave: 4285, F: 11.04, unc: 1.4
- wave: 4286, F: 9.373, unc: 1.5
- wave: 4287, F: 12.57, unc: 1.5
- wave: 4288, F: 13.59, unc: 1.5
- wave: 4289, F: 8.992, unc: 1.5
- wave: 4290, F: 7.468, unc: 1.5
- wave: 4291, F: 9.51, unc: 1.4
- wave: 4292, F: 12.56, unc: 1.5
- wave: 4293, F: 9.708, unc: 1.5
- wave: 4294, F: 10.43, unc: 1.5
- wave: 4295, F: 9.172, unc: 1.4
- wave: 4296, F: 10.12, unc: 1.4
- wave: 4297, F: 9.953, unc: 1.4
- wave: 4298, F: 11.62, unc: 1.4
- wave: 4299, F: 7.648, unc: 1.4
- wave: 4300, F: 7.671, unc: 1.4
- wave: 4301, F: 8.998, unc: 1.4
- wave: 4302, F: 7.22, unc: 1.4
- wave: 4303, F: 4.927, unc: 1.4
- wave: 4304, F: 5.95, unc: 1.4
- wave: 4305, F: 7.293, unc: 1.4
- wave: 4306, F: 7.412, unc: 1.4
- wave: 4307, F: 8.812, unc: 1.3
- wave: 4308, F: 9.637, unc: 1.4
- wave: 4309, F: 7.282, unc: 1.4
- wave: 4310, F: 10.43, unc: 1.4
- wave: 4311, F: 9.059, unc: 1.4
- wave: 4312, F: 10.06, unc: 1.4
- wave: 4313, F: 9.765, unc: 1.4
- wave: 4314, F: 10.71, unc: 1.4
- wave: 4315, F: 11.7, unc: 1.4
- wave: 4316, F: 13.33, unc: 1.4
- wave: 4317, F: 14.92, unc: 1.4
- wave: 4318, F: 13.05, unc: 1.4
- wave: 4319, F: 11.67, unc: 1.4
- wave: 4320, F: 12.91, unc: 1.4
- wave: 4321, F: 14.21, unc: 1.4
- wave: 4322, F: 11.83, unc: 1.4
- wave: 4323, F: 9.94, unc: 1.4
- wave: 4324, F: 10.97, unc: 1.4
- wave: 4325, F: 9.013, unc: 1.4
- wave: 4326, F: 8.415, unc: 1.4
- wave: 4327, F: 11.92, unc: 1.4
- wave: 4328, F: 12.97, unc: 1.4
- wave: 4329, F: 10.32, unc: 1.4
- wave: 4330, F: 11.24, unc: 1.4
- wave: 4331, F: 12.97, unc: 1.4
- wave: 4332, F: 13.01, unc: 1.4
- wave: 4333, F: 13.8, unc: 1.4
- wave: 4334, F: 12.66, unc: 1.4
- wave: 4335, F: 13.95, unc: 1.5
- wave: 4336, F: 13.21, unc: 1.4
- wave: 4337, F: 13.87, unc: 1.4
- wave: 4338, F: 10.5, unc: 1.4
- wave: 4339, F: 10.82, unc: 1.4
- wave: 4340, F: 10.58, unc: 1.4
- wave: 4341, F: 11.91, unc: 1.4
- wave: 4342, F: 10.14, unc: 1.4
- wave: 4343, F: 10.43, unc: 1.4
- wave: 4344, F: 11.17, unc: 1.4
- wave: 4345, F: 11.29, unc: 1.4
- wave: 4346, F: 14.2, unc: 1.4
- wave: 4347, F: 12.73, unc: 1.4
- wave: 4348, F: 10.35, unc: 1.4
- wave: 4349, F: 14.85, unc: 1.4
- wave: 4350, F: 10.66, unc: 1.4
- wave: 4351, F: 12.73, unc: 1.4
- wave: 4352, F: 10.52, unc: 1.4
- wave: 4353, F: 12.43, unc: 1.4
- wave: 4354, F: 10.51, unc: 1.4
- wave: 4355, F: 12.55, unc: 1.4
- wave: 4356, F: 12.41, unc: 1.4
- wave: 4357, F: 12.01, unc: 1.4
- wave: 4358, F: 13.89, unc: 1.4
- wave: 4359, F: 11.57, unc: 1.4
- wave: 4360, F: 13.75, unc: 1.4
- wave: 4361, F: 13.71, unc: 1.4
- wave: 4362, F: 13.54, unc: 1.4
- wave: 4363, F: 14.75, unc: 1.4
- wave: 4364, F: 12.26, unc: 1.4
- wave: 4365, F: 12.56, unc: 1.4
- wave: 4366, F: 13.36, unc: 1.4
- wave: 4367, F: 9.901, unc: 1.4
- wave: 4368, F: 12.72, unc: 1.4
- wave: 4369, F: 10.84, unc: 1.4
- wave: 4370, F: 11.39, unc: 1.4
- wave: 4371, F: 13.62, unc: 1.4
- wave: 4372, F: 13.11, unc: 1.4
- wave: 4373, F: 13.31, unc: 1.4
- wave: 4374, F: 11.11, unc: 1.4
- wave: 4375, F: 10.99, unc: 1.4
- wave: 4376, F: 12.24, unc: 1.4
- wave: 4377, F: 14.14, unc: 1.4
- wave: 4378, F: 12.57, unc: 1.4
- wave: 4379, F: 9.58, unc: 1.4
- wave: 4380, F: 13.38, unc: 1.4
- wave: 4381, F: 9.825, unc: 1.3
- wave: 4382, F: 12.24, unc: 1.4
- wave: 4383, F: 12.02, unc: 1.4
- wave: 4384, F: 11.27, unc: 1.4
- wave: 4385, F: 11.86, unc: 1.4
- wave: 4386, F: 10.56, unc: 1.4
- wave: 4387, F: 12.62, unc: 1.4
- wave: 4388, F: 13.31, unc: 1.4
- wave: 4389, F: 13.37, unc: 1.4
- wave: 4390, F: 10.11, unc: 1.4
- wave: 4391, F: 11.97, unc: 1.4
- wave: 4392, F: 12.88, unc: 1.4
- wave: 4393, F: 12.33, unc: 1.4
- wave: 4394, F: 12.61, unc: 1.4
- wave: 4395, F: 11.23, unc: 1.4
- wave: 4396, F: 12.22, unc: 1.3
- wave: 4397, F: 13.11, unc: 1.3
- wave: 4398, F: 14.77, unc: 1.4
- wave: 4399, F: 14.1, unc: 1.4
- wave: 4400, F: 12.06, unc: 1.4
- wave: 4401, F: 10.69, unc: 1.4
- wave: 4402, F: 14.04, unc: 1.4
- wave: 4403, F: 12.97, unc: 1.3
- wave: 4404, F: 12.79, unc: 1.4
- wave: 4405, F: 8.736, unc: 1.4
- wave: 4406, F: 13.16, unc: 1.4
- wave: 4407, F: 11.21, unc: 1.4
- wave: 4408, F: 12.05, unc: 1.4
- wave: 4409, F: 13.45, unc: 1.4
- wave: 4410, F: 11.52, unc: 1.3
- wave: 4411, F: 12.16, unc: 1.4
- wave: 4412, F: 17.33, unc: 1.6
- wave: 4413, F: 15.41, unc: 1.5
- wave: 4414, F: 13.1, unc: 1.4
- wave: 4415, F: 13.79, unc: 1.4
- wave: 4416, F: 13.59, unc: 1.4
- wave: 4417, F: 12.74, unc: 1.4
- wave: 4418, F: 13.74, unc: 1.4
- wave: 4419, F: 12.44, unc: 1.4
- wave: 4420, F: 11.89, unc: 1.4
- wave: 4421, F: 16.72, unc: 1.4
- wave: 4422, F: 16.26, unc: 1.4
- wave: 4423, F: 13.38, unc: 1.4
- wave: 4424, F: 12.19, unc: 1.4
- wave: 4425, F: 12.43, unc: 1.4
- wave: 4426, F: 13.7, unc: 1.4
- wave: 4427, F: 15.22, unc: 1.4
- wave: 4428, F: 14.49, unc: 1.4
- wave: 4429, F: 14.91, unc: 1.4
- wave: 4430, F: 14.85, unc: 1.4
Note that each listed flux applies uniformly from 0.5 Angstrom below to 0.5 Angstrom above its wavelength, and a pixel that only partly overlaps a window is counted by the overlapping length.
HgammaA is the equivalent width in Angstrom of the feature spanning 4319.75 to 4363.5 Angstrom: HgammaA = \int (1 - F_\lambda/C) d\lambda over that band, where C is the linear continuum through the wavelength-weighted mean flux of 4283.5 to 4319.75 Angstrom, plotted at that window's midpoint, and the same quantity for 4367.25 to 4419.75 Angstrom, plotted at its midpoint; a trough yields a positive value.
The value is -4.4 Angstrom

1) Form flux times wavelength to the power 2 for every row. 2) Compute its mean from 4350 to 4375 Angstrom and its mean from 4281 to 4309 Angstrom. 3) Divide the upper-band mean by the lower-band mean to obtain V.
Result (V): 1.3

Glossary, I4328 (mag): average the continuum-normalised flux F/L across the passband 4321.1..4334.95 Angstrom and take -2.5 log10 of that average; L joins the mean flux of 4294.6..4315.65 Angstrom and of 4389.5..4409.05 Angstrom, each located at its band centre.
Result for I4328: -0.196 mag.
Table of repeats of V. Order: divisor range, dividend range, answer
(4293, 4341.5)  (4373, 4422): 1.23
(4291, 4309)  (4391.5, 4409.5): 1.49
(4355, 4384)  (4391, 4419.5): 1.06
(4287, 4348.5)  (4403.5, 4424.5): 1.29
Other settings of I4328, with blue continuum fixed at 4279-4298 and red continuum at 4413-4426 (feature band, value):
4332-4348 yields -0.03 mag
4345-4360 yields -0.02 mag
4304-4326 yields 0.07 mag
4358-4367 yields -0.06 mag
